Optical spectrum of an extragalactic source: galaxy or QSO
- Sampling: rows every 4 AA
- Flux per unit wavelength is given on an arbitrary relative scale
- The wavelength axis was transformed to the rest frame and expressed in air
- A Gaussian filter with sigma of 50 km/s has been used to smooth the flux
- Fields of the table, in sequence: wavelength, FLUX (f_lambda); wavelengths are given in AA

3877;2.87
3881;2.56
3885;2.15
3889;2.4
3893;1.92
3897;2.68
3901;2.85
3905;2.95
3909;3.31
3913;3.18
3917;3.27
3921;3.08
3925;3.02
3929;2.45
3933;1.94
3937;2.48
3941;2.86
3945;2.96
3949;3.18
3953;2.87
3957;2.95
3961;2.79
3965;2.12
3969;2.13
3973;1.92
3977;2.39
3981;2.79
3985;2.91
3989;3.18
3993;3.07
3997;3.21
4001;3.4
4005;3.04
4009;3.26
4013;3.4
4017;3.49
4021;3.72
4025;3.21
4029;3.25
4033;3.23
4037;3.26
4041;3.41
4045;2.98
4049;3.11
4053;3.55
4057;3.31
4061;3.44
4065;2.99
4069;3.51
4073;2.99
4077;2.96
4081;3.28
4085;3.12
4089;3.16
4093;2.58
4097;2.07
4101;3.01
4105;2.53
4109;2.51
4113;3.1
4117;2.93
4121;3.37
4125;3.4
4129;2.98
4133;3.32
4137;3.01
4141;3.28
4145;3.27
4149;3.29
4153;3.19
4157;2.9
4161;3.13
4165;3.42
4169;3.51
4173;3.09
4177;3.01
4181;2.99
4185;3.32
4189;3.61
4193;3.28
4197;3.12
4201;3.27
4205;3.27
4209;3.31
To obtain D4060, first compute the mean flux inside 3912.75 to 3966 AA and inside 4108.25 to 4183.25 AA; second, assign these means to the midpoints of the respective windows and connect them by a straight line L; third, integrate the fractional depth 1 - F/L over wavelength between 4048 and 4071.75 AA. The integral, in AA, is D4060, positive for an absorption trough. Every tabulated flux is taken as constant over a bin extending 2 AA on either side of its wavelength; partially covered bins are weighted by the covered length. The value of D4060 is -2.5 AA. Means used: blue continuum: 2.8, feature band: 3.32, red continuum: 3.15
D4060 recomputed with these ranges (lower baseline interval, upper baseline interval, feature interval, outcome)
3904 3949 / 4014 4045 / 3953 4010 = 6.2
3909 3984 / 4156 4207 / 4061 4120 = 1.8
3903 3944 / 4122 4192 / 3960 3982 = 4.6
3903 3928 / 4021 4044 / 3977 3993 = 1.6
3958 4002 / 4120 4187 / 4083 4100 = 1.5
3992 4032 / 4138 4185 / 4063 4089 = 0.9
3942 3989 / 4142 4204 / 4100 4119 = 1.6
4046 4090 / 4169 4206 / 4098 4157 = 3.0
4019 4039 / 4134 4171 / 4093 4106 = 2.9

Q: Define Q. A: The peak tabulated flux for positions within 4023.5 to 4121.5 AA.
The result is 3.55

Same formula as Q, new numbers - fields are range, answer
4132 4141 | 3.32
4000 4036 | 3.72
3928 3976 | 3.18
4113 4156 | 3.4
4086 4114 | 3.16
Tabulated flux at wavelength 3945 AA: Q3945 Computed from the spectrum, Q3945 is 2.96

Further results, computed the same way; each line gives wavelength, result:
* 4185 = 3.32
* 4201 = 3.27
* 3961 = 2.79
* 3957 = 2.95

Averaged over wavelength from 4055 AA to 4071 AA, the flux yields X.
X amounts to 3.31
